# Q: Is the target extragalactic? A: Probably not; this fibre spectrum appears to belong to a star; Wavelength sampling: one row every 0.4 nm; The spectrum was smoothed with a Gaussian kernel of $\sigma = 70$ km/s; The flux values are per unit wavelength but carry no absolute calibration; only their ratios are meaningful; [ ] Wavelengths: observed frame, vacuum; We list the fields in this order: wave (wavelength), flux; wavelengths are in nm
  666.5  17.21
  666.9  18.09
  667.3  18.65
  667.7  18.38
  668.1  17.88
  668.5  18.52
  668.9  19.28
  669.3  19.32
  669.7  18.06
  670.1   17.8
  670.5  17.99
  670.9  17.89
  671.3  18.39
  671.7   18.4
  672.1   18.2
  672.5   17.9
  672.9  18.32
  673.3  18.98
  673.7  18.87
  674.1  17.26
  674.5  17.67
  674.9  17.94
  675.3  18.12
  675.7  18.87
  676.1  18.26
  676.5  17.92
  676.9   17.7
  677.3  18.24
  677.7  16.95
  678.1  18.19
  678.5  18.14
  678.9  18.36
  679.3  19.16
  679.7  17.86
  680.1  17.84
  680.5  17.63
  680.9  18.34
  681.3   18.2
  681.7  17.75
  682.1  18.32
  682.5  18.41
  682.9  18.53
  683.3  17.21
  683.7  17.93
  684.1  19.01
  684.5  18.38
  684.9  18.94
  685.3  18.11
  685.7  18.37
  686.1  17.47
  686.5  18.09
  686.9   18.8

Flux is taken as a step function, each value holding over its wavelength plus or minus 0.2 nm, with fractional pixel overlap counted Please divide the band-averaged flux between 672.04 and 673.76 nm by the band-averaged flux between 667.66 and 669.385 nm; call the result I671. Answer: 0.99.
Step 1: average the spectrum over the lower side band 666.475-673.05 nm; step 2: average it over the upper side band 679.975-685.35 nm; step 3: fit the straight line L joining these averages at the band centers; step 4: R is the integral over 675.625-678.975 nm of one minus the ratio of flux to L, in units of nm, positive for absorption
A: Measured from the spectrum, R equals 0.04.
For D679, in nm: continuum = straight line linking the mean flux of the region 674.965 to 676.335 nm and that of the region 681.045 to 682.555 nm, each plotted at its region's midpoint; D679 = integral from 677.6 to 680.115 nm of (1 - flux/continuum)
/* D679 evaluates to 0.016 nm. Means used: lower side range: 18.4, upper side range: 18.2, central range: 18.1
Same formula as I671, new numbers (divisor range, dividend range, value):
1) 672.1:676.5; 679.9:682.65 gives 0.99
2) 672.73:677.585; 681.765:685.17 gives 1.01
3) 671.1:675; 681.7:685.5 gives 1.00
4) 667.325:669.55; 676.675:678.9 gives 0.96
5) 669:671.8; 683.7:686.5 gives 1.00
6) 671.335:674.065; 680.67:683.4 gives 0.99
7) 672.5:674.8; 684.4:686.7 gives 1.00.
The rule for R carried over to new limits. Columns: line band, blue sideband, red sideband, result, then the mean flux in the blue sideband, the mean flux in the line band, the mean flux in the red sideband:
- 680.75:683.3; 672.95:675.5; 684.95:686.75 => -0.007 nm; 18.2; 18.2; 18.1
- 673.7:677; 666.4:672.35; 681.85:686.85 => 0.043 nm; 18.3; 18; 18.2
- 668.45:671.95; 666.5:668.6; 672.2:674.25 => -0.031 nm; 18.2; 18.4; 18.3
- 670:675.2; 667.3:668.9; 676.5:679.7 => 0.041 nm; 18.4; 18.1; 18.1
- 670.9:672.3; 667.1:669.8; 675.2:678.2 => 0.009 nm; 18.6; 18.3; 18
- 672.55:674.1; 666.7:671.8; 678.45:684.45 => -0.013 nm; 18.4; 18.5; 18.2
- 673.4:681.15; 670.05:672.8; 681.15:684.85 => 0.035 nm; 18.1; 18.1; 18.2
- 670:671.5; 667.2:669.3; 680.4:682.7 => 0.040 nm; 18.6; 18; 18.1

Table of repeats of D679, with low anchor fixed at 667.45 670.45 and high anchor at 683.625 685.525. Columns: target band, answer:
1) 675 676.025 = 0.00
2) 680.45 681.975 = 0.04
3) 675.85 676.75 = 0.02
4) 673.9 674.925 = 0.05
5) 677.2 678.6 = 0.05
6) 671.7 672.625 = 0.02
